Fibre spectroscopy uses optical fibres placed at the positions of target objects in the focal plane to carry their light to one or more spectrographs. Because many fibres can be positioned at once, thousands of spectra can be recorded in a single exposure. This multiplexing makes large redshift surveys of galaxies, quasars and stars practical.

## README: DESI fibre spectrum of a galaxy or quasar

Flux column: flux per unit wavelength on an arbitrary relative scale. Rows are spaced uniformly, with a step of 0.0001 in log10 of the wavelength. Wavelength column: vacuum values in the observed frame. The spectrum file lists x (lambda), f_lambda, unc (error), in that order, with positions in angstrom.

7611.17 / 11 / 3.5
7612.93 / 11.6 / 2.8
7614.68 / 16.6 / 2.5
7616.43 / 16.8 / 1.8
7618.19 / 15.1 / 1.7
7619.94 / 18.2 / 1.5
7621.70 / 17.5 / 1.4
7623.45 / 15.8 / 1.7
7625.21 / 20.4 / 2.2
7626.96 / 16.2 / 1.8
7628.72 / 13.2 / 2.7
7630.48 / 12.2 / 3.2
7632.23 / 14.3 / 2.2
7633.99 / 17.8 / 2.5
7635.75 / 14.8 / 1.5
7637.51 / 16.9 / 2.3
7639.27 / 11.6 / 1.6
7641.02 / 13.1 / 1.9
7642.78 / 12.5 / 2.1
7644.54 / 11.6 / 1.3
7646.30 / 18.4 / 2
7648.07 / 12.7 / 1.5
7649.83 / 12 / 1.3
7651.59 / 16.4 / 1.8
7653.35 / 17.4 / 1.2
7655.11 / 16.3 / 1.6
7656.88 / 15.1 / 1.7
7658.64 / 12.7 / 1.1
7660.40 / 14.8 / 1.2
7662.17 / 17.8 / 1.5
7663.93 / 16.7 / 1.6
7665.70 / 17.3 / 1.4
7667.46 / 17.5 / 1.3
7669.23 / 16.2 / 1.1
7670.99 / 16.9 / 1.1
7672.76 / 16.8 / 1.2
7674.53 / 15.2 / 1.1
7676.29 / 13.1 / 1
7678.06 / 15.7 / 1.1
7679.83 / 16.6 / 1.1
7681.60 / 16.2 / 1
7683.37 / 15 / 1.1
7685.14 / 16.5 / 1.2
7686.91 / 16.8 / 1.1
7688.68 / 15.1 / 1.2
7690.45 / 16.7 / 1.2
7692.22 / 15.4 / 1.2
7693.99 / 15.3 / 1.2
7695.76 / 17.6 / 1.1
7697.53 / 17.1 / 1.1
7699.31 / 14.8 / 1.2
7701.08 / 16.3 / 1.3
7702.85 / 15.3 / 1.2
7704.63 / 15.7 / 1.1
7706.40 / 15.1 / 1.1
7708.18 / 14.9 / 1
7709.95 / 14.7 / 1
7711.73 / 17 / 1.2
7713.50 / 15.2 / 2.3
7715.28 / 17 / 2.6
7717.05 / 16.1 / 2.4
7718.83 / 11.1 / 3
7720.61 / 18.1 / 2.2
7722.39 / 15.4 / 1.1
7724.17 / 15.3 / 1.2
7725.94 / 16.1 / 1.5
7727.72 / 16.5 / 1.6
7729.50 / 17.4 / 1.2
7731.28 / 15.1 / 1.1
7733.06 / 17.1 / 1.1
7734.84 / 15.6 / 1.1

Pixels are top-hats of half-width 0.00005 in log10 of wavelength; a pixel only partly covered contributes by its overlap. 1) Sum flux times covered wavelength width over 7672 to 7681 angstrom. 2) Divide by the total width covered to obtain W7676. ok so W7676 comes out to 15.5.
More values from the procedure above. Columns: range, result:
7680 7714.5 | 15.8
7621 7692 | 15.5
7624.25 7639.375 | 15.5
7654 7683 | 15.9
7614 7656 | 15.3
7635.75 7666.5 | 14.9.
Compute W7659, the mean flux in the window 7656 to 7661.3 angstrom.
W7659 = 14.2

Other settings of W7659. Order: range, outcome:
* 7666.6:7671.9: 16.9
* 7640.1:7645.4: 12.4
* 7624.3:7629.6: 16.6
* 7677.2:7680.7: 16.1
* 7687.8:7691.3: 15.9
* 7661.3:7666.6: 17.3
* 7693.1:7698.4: 16.7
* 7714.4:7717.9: 16.6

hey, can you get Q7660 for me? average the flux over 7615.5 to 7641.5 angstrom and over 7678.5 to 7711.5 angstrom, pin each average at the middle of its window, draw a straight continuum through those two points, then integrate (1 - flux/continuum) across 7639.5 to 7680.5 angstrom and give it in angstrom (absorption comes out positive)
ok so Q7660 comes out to 1.2 angstrom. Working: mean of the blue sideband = 15.6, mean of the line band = 15.3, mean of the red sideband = 15.9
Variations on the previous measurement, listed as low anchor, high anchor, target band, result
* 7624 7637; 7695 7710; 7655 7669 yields -0.3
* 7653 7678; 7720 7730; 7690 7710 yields 0.5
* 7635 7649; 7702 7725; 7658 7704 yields -3.9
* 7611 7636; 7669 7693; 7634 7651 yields 1.8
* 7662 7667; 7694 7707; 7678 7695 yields 0.5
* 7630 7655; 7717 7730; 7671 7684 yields -0.5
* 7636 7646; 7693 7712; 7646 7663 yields -1.5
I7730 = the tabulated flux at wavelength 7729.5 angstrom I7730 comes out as 17.4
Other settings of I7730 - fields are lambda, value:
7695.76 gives 17.6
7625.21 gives 20.4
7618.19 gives 15.1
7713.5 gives 15.2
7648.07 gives 12.7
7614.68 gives 16.6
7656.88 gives 15.1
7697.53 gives 17.1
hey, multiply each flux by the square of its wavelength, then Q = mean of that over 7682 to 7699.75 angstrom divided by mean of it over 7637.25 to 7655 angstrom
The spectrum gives 1.14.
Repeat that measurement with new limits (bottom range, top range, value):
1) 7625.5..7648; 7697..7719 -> 1.09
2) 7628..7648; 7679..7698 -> 1.16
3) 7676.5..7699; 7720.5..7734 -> 1.03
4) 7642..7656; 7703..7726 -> 1.07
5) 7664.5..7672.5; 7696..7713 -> 0.94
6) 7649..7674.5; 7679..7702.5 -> 1.01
